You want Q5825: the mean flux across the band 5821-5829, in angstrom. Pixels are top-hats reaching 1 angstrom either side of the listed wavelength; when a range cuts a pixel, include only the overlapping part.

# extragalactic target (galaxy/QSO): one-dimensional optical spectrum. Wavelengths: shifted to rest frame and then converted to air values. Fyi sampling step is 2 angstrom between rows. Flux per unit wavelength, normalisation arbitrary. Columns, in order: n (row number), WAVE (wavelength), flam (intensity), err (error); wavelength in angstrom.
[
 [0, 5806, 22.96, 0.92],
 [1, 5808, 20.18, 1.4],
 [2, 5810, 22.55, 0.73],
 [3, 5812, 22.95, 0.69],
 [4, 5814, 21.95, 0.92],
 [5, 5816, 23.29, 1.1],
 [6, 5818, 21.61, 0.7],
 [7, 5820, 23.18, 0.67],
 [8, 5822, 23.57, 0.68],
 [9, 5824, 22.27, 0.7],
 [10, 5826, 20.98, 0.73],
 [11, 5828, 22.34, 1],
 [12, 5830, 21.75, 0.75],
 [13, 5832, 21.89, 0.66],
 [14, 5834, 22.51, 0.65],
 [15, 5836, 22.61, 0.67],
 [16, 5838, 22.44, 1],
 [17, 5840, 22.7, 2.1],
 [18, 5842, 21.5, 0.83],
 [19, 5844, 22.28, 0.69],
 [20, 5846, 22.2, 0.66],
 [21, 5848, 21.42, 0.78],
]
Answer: 22.3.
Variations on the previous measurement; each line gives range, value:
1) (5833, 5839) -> 22.5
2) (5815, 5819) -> 22.4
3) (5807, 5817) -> 22.2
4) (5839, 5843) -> 22.1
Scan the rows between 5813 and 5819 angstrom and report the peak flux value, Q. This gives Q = 23.29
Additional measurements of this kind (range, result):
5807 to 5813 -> 22.95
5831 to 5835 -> 22.51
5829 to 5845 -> 22.7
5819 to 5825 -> 23.57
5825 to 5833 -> 22.34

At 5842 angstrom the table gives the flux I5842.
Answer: 21.5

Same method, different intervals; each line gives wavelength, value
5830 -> 21.75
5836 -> 22.61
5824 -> 22.27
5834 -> 22.51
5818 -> 21.61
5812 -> 22.95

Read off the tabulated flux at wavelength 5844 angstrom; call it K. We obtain 22.28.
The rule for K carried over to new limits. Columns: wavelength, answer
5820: 23.18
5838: 22.44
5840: 22.7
